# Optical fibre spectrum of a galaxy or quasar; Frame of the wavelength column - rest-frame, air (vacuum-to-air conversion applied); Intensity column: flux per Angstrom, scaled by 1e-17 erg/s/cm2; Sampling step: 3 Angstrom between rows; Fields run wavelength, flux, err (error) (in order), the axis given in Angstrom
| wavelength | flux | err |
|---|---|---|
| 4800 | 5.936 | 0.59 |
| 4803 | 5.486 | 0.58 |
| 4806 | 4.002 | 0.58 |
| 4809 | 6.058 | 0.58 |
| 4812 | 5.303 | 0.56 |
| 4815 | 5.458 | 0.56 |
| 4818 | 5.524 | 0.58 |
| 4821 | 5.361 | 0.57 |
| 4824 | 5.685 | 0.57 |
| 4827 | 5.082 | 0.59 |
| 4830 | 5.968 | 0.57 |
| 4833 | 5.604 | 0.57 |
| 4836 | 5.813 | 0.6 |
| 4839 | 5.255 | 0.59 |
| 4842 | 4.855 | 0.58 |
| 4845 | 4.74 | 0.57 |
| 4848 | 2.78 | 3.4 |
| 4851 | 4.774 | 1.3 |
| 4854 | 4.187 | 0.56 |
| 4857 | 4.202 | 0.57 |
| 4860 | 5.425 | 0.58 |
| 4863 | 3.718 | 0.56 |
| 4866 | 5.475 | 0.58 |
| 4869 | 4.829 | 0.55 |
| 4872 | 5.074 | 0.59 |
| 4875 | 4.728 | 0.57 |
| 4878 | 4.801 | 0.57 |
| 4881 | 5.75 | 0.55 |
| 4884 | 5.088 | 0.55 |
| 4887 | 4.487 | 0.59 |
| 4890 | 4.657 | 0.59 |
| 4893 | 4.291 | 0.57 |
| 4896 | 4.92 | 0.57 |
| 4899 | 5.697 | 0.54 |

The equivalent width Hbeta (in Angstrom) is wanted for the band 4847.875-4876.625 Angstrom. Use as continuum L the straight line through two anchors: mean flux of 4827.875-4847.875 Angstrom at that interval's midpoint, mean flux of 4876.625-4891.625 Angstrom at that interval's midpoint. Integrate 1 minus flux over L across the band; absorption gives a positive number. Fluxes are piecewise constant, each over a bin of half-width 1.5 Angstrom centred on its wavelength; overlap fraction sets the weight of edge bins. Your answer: 2.6 Angstrom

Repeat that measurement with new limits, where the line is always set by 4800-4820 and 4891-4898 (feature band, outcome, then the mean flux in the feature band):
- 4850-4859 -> 1.0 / 4.42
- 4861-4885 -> -0.4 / 4.94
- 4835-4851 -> 1.4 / 4.66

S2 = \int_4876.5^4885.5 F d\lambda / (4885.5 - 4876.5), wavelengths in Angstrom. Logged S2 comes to 5.21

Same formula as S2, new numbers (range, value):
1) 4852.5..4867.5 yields 4.6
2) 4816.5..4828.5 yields 5.41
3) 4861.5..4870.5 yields 4.67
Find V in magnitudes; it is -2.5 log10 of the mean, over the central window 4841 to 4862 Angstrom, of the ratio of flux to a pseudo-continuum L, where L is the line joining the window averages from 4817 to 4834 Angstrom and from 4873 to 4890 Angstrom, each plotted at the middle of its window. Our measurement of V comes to 0.19 mag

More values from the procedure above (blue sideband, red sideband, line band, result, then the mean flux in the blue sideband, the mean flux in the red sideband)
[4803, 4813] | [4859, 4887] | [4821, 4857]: 0.02 mag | 5.17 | 4.95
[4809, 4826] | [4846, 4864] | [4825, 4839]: -0.12 mag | 5.51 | 4.21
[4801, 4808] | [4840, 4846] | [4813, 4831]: -0.13 mag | 4.92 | 4.84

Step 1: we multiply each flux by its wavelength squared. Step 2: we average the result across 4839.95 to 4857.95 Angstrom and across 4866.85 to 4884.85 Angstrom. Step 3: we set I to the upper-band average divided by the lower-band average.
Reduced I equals 1.19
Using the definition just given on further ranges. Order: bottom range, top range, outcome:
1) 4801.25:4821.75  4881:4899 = 0.94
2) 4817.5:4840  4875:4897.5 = 0.90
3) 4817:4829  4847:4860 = 0.78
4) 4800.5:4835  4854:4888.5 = 0.91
